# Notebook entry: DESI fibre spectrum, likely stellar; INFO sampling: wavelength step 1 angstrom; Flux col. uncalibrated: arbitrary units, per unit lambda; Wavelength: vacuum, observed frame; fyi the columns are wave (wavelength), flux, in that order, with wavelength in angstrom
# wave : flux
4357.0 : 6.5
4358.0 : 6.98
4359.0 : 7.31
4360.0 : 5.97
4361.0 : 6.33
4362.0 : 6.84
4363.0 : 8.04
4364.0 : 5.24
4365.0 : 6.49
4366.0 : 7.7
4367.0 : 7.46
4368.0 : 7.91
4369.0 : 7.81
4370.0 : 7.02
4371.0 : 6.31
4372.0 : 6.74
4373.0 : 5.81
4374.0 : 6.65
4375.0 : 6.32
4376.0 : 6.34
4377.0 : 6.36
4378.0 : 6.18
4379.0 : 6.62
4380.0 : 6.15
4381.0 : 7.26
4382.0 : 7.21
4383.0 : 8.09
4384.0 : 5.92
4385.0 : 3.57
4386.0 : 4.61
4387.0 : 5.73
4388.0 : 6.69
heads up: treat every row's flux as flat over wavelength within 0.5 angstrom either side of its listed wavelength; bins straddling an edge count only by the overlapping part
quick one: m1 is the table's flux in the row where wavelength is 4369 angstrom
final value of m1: 7.81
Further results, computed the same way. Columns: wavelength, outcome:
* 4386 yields 4.61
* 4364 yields 5.24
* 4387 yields 5.73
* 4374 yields 6.65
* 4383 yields 8.09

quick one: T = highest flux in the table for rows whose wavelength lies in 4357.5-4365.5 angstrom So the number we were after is 8.04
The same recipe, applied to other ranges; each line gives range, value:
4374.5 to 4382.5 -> 7.26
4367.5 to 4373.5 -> 7.91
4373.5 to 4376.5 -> 6.65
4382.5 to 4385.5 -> 8.09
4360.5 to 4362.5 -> 6.84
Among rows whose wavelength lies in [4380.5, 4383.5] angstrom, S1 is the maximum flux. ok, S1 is 8.09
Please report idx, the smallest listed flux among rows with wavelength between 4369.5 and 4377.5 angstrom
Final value 5.81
